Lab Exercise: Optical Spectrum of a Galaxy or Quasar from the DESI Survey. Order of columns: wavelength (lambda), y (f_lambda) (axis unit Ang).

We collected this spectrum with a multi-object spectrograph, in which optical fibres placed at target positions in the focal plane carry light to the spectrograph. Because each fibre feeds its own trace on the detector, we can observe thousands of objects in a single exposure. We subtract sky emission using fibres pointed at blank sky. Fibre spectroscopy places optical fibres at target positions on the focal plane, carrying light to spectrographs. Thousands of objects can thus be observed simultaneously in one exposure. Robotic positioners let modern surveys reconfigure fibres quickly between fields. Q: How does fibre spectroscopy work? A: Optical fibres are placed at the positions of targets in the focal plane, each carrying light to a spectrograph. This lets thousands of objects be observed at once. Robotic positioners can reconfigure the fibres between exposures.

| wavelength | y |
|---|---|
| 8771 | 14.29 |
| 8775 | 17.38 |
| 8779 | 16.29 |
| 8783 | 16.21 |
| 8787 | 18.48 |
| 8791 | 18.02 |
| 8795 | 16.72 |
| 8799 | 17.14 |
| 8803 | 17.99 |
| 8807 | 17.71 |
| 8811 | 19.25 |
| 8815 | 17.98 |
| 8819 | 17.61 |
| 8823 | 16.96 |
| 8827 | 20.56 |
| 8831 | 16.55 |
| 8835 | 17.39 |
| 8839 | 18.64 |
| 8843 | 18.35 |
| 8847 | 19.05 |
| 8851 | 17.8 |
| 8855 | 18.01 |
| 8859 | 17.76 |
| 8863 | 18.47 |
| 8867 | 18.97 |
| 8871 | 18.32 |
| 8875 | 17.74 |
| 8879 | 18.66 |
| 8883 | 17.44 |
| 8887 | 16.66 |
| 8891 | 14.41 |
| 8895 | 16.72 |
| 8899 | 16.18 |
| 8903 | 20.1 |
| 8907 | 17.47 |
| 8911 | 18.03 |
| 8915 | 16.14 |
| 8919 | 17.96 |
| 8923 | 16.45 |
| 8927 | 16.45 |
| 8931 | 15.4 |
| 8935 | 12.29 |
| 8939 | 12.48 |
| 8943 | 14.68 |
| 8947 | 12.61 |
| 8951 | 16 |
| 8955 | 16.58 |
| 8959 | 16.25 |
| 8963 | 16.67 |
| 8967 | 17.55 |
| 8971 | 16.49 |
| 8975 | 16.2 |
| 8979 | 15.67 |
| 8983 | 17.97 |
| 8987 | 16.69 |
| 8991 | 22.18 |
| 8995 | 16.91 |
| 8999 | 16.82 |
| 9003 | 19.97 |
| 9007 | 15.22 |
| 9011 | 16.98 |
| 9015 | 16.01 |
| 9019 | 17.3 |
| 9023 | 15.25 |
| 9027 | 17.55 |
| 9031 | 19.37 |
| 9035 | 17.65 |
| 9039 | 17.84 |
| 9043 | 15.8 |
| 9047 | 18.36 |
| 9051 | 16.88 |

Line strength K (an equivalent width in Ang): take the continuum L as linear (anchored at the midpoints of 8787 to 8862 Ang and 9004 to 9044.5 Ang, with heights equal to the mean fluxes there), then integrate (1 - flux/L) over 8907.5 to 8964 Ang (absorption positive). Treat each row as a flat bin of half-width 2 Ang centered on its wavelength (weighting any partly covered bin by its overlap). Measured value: 5.94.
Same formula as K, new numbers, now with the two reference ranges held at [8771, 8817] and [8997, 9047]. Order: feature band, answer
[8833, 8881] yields -2.51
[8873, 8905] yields 0.16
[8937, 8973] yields 3.71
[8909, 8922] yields 0.00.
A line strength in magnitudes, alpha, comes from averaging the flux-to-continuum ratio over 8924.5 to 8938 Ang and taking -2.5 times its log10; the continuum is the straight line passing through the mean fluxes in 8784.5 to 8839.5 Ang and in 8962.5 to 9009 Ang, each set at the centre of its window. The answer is 0.20 mag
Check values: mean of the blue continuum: 17.9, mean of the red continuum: 17.4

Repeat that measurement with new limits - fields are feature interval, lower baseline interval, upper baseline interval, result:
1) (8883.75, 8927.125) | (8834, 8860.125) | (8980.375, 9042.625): 0.059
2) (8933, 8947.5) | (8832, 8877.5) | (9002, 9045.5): 0.327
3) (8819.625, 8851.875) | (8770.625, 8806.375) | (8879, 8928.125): -0.065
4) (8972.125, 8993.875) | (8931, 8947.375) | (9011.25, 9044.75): -0.162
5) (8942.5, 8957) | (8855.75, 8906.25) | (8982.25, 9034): 0.173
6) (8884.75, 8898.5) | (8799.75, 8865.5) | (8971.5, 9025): 0.115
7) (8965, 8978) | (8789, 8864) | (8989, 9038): 0.065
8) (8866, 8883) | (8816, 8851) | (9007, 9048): -0.023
